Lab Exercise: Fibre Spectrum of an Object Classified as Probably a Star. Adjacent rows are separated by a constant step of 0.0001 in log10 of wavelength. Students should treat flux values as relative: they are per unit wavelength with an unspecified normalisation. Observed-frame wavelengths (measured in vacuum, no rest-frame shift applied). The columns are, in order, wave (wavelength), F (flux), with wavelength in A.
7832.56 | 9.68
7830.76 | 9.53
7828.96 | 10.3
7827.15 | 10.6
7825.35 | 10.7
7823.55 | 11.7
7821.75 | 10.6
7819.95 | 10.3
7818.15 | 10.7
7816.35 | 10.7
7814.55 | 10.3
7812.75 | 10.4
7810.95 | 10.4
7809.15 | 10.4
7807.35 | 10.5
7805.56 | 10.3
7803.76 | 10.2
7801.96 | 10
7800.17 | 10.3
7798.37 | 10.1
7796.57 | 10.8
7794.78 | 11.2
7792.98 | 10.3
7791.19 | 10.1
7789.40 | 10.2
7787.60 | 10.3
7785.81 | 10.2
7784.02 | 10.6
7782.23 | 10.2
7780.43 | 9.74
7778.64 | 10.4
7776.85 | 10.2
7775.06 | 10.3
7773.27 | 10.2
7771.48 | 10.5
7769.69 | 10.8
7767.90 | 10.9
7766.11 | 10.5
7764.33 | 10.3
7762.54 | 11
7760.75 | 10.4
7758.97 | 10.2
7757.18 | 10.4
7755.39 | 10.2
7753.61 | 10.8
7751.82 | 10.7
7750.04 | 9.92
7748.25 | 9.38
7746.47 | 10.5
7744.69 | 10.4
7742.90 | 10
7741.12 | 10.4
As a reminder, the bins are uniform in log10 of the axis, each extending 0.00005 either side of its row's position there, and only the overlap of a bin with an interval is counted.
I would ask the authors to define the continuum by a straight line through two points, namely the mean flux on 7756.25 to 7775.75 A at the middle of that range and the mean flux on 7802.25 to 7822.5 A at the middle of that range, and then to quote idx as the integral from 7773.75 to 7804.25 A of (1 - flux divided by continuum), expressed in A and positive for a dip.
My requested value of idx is 0.5 A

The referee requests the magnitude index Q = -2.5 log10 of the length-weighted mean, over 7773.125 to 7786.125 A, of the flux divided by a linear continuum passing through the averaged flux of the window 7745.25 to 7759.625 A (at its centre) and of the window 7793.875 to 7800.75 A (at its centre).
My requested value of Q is 0.02 mag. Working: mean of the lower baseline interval 10.3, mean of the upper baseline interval 10.6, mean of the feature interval 10.2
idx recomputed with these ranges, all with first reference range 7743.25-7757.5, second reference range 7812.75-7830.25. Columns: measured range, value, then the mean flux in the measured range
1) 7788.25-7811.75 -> 0.3 A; 10.4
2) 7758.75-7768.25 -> -0.2 A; 10.6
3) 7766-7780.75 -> 0.0 A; 10.4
